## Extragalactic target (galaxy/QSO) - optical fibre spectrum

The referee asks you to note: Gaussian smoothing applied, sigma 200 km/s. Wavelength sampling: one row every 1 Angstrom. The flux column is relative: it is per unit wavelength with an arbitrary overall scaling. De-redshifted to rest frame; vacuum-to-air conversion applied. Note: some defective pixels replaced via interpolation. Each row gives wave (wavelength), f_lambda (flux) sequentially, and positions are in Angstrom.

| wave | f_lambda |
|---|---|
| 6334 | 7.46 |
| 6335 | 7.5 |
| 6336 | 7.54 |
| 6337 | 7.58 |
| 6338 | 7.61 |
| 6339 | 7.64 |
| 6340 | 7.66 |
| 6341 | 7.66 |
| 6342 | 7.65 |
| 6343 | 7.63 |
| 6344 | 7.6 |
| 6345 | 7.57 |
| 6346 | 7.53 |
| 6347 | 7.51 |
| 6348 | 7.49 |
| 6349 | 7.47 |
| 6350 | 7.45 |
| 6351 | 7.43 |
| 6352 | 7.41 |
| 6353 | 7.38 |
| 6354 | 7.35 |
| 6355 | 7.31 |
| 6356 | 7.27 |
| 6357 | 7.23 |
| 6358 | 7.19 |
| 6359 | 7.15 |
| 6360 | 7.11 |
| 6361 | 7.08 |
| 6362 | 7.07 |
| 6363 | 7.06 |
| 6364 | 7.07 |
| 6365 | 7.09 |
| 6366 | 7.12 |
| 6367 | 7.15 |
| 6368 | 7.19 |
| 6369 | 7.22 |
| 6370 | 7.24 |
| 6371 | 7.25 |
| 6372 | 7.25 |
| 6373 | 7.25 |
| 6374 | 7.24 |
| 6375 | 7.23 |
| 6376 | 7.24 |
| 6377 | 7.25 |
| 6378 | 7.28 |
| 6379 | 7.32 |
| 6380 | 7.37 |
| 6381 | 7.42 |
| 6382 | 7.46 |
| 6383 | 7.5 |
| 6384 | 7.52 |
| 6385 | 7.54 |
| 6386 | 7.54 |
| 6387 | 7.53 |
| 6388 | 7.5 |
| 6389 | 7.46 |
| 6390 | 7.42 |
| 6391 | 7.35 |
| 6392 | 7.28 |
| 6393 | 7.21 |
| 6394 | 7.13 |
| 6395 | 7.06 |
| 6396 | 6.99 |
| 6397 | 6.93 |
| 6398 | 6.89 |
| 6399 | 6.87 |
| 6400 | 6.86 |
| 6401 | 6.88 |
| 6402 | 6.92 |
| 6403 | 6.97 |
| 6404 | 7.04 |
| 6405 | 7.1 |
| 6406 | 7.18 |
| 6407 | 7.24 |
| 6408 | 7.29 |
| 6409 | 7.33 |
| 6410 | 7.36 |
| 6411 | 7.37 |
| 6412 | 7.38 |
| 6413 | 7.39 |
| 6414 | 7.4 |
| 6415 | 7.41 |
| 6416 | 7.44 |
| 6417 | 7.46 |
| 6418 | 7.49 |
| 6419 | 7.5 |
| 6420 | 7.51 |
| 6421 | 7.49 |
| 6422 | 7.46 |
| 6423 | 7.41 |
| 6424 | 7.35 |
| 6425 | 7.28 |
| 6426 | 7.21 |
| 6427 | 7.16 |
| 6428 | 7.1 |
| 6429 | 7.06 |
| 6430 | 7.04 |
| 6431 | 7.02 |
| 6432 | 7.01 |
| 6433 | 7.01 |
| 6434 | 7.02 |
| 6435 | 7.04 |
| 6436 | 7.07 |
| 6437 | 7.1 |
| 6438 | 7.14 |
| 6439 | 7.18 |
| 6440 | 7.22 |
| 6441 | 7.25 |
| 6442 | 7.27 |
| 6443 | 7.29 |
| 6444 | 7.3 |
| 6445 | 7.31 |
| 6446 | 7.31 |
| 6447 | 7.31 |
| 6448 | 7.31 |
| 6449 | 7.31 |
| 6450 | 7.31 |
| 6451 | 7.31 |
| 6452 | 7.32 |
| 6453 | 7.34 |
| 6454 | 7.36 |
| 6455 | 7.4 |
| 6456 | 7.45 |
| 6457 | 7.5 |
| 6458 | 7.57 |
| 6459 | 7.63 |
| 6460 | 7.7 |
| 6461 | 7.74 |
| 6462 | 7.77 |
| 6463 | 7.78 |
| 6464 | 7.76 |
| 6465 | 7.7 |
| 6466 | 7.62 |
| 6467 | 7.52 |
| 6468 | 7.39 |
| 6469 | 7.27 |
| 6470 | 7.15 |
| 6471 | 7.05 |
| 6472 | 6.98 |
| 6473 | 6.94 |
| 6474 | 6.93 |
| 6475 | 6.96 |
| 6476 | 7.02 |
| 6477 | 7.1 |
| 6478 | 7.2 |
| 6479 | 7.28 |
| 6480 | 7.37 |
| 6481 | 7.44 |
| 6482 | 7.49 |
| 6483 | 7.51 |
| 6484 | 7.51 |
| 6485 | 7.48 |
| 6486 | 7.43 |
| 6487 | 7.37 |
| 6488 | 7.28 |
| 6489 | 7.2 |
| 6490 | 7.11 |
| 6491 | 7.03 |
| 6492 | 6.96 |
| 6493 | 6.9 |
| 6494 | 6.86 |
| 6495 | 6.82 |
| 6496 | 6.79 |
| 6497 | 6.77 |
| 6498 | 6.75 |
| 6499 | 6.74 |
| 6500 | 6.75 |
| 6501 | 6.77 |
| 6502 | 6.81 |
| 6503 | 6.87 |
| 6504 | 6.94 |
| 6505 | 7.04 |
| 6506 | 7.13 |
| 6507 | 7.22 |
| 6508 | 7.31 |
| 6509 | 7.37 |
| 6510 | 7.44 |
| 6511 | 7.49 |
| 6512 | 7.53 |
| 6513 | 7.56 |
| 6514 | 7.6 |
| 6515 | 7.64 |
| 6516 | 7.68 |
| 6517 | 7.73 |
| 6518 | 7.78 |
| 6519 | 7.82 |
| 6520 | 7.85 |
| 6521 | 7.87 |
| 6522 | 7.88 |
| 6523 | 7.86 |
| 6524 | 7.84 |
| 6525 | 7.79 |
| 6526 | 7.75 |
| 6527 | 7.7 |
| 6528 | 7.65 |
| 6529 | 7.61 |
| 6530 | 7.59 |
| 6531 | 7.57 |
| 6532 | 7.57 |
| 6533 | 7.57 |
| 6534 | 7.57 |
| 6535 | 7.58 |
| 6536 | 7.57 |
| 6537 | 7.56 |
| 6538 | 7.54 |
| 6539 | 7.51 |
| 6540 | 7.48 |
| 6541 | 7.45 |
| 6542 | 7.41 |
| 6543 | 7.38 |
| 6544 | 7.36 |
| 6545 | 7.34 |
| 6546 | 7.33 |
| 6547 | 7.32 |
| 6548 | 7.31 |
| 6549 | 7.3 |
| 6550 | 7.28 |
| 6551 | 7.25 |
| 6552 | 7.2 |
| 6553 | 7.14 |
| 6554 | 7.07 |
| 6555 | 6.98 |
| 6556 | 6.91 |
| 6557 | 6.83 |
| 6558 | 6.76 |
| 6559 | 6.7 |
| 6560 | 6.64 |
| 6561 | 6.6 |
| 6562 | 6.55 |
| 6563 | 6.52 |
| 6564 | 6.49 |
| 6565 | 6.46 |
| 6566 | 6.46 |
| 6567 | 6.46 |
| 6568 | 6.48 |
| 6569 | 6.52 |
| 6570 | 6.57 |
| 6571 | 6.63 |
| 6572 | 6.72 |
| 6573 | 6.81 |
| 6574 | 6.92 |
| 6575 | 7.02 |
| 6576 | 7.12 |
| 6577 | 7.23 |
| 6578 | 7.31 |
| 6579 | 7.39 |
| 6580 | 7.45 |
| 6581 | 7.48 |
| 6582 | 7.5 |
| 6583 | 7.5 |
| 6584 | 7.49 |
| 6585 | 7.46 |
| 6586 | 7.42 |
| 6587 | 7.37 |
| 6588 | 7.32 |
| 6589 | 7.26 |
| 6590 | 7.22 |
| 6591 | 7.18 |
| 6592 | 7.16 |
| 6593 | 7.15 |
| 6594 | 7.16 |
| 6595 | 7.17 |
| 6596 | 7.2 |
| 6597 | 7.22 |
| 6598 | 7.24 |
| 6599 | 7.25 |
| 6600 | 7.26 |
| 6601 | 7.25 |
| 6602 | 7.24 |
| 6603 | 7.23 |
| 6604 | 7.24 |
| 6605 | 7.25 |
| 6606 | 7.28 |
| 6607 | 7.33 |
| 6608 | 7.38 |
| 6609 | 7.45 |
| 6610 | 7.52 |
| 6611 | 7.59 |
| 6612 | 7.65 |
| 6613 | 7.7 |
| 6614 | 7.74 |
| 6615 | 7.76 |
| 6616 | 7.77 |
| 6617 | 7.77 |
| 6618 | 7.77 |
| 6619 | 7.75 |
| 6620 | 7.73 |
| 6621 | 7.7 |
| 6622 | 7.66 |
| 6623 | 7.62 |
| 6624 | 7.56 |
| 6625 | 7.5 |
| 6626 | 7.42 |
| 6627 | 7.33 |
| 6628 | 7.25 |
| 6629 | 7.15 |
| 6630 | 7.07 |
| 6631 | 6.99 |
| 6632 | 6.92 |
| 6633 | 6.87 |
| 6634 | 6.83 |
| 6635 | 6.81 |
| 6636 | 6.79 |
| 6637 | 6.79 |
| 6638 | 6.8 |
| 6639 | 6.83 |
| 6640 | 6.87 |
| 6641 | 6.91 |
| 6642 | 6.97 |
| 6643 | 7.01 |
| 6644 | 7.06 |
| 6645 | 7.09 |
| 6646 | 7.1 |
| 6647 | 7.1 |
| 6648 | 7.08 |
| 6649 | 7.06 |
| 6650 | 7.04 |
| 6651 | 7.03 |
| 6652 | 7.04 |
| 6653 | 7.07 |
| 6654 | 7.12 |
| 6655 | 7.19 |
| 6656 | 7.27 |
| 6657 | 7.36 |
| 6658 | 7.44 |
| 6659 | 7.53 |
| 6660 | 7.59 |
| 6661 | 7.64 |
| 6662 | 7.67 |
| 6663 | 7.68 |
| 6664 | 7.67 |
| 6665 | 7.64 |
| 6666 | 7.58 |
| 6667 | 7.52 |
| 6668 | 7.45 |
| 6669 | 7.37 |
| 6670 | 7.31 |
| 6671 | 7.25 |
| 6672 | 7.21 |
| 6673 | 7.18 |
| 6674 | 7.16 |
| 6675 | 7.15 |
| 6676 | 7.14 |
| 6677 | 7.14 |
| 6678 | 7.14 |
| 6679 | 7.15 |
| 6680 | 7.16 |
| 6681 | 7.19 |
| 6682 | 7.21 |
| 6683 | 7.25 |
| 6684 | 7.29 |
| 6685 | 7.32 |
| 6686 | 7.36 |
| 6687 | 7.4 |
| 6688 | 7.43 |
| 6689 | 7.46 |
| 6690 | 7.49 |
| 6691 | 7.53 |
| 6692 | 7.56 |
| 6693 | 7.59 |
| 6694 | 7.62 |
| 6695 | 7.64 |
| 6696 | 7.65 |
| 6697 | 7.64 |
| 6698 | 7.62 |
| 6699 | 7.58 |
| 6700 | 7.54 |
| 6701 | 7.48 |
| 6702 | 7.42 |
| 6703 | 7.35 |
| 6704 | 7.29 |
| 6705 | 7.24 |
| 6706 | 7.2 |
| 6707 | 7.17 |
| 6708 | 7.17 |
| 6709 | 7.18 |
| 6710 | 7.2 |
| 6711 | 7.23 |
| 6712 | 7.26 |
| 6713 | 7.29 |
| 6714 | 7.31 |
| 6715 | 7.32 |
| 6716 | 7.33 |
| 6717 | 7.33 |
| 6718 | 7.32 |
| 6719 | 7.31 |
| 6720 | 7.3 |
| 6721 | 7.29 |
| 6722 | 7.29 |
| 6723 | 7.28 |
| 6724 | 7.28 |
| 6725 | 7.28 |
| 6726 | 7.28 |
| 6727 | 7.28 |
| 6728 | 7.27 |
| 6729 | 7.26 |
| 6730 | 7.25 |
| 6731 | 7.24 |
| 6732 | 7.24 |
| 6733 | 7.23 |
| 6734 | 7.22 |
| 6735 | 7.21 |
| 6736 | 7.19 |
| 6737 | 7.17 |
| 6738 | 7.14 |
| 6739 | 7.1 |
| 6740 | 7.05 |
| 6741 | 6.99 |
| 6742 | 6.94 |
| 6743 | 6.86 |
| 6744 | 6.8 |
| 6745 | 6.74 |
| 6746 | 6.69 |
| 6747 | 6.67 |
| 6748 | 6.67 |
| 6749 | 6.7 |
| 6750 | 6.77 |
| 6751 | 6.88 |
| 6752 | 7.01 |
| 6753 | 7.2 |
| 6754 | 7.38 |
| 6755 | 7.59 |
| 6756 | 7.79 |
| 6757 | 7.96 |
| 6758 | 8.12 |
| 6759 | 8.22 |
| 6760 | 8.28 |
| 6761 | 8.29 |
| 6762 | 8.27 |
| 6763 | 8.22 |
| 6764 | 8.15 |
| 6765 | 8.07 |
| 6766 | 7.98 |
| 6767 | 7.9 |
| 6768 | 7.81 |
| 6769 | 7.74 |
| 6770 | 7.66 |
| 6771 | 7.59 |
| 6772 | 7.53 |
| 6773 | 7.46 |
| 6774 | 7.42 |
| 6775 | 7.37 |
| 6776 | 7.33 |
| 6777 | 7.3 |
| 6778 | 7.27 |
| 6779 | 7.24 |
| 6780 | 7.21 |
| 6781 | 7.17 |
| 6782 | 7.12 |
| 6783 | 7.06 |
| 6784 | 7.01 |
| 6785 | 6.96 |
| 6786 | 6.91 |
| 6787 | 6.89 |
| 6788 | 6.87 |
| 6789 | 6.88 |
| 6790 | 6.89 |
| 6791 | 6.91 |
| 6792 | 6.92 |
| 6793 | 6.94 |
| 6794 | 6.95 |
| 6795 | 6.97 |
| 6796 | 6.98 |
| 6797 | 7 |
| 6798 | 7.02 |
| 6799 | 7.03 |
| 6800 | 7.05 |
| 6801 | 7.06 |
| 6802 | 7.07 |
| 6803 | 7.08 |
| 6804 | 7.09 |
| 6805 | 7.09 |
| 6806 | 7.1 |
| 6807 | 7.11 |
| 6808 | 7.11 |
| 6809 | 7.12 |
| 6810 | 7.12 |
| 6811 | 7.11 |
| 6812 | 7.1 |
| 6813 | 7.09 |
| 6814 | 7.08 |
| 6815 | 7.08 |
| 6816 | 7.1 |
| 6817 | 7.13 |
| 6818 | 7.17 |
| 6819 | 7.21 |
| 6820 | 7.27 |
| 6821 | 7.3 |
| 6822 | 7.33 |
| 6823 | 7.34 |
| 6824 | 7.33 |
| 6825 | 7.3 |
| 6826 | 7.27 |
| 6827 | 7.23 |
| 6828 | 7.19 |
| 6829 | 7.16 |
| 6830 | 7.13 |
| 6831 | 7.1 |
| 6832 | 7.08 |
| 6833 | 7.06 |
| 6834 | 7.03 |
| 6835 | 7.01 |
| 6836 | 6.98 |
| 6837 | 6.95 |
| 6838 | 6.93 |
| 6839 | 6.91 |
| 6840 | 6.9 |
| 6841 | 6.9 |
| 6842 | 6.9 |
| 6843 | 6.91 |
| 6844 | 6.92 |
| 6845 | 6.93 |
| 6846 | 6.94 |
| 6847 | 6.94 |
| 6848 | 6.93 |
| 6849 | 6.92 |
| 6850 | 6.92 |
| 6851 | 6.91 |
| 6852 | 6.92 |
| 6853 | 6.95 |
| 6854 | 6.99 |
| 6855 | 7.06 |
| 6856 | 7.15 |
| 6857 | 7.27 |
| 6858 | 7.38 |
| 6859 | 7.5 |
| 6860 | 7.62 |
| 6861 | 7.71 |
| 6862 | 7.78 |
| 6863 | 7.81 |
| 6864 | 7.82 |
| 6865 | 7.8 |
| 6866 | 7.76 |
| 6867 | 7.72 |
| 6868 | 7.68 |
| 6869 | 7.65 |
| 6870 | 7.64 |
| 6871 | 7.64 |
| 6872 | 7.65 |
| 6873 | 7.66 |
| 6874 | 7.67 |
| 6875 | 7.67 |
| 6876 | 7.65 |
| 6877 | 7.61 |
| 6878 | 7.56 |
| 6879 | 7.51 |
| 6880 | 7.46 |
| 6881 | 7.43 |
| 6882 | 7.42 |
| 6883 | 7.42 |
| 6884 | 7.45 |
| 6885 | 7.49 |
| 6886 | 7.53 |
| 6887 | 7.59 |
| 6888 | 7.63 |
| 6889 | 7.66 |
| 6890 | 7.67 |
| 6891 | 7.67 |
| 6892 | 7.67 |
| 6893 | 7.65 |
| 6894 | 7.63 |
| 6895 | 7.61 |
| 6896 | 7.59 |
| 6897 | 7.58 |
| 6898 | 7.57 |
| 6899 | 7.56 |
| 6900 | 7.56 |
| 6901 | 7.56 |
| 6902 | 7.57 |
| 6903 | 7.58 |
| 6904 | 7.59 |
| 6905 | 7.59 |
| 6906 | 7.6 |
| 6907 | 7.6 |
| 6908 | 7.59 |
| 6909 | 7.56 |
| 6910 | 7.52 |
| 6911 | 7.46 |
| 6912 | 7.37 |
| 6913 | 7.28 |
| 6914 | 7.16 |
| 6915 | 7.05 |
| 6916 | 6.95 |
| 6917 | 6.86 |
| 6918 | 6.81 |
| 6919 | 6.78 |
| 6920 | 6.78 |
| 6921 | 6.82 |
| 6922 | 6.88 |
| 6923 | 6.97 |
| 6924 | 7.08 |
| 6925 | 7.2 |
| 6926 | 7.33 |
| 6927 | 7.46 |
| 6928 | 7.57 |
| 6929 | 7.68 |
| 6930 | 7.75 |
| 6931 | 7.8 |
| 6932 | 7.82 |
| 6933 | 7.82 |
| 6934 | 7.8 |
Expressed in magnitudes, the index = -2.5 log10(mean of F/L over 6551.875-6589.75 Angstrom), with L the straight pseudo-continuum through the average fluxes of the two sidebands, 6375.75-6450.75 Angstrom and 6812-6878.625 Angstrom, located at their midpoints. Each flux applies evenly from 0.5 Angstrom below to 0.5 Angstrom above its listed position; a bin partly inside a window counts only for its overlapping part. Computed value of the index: 0.04 mag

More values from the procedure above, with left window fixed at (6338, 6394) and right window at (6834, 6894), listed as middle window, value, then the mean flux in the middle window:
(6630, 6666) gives 0.032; 7.14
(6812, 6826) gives 0.023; 7.21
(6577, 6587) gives -0.011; 7.43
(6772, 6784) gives 0.014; 7.27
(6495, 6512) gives 0.050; 7.02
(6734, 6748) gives 0.060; 6.96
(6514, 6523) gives -0.060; 7.78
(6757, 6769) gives -0.104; 8.1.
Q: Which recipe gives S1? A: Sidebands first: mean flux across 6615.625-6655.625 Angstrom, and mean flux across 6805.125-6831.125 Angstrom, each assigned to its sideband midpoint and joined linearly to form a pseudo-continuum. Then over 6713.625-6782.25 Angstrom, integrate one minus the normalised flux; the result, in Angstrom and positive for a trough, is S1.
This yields -1.78 Angstrom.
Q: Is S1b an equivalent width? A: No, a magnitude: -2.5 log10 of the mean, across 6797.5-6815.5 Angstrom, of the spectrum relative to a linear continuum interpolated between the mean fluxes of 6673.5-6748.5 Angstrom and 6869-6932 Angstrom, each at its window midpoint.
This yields 0.04 mag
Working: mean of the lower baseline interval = 7.25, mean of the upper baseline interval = 7.45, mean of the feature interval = 7.08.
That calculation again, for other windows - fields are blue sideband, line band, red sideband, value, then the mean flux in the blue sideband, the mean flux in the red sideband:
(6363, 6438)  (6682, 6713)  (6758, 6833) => -0.019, 7.24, 7.29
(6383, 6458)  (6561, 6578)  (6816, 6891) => 0.089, 7.26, 7.31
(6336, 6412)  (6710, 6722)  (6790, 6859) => -0.026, 7.3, 7.07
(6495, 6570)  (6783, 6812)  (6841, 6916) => 0.057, 7.24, 7.44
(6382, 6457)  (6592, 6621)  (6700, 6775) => -0.017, 7.26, 7.36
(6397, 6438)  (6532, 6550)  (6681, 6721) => -0.025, 7.2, 7.38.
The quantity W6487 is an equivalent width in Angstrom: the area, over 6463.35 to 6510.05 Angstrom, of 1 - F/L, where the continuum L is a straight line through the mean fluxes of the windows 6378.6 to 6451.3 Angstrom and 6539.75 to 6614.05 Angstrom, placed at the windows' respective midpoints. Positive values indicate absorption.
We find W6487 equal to 0.3 Angstrom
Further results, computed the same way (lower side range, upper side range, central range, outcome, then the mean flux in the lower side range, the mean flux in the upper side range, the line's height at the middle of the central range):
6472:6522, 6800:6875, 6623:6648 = 0.6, 7.24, 7.22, 7.23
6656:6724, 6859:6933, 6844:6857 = 0.9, 7.37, 7.5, 7.47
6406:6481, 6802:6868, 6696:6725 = -0.5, 7.31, 7.17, 7.22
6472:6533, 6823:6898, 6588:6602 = 0.2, 7.32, 7.35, 7.33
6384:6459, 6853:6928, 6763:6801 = 0.7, 7.26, 7.45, 7.41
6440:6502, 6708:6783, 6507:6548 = -1.7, 7.26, 7.35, 7.28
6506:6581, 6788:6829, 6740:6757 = 0.3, 7.27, 7.1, 7.14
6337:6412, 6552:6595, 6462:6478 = -0.3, 7.29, 6.99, 7.15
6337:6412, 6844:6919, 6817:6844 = 1.1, 7.29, 7.44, 7.42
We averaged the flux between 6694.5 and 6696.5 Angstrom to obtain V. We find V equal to 7.64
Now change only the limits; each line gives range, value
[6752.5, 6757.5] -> 7.58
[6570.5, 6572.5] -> 6.67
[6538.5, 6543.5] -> 7.45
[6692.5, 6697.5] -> 7.63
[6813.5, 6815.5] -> 7.08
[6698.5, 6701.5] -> 7.53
